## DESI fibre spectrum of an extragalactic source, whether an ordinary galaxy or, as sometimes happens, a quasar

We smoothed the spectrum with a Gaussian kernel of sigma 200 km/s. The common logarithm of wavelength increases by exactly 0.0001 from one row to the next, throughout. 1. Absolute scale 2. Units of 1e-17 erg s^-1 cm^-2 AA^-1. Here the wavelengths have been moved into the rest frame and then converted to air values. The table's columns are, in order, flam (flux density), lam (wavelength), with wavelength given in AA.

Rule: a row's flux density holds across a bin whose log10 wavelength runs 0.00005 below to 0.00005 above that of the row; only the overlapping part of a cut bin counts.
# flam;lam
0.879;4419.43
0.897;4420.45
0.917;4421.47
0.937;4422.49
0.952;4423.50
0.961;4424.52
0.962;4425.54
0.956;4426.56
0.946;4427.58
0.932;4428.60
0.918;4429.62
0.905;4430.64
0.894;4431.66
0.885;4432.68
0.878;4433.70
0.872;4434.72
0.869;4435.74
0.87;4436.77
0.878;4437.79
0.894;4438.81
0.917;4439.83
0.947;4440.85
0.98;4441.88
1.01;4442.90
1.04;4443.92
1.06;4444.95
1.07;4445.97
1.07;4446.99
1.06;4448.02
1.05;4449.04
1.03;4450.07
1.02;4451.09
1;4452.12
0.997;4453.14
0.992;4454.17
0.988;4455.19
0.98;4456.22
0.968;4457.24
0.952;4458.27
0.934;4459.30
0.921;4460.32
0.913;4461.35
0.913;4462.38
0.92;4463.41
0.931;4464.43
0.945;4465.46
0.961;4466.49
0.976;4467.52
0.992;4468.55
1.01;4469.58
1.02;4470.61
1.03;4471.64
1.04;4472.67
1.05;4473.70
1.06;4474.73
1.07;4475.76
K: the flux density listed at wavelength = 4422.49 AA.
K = 0.937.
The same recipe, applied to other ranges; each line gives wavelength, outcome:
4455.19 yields 0.988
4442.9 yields 1.01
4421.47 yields 0.917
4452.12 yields 1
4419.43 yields 0.879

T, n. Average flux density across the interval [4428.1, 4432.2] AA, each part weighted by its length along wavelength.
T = 0.912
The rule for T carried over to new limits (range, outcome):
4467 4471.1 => 0.998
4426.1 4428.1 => 0.95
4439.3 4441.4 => 0.931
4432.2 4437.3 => 0.874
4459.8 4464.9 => 0.921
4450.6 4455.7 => 1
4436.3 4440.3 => 0.891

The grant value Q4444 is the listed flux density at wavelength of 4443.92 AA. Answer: 1.04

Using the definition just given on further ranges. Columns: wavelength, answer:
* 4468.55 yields 0.992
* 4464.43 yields 0.931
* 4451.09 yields 1.02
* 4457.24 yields 0.968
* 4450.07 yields 1.03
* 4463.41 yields 0.92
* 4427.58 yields 0.946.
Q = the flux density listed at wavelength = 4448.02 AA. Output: 1.06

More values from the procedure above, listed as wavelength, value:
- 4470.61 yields 1.02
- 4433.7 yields 0.878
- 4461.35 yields 0.913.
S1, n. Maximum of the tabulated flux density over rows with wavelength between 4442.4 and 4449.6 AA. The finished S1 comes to 1.07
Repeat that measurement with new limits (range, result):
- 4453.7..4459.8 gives 0.992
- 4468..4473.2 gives 1.04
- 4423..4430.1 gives 0.962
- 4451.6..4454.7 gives 1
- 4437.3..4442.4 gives 0.98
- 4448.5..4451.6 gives 1.05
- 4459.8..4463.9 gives 0.921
